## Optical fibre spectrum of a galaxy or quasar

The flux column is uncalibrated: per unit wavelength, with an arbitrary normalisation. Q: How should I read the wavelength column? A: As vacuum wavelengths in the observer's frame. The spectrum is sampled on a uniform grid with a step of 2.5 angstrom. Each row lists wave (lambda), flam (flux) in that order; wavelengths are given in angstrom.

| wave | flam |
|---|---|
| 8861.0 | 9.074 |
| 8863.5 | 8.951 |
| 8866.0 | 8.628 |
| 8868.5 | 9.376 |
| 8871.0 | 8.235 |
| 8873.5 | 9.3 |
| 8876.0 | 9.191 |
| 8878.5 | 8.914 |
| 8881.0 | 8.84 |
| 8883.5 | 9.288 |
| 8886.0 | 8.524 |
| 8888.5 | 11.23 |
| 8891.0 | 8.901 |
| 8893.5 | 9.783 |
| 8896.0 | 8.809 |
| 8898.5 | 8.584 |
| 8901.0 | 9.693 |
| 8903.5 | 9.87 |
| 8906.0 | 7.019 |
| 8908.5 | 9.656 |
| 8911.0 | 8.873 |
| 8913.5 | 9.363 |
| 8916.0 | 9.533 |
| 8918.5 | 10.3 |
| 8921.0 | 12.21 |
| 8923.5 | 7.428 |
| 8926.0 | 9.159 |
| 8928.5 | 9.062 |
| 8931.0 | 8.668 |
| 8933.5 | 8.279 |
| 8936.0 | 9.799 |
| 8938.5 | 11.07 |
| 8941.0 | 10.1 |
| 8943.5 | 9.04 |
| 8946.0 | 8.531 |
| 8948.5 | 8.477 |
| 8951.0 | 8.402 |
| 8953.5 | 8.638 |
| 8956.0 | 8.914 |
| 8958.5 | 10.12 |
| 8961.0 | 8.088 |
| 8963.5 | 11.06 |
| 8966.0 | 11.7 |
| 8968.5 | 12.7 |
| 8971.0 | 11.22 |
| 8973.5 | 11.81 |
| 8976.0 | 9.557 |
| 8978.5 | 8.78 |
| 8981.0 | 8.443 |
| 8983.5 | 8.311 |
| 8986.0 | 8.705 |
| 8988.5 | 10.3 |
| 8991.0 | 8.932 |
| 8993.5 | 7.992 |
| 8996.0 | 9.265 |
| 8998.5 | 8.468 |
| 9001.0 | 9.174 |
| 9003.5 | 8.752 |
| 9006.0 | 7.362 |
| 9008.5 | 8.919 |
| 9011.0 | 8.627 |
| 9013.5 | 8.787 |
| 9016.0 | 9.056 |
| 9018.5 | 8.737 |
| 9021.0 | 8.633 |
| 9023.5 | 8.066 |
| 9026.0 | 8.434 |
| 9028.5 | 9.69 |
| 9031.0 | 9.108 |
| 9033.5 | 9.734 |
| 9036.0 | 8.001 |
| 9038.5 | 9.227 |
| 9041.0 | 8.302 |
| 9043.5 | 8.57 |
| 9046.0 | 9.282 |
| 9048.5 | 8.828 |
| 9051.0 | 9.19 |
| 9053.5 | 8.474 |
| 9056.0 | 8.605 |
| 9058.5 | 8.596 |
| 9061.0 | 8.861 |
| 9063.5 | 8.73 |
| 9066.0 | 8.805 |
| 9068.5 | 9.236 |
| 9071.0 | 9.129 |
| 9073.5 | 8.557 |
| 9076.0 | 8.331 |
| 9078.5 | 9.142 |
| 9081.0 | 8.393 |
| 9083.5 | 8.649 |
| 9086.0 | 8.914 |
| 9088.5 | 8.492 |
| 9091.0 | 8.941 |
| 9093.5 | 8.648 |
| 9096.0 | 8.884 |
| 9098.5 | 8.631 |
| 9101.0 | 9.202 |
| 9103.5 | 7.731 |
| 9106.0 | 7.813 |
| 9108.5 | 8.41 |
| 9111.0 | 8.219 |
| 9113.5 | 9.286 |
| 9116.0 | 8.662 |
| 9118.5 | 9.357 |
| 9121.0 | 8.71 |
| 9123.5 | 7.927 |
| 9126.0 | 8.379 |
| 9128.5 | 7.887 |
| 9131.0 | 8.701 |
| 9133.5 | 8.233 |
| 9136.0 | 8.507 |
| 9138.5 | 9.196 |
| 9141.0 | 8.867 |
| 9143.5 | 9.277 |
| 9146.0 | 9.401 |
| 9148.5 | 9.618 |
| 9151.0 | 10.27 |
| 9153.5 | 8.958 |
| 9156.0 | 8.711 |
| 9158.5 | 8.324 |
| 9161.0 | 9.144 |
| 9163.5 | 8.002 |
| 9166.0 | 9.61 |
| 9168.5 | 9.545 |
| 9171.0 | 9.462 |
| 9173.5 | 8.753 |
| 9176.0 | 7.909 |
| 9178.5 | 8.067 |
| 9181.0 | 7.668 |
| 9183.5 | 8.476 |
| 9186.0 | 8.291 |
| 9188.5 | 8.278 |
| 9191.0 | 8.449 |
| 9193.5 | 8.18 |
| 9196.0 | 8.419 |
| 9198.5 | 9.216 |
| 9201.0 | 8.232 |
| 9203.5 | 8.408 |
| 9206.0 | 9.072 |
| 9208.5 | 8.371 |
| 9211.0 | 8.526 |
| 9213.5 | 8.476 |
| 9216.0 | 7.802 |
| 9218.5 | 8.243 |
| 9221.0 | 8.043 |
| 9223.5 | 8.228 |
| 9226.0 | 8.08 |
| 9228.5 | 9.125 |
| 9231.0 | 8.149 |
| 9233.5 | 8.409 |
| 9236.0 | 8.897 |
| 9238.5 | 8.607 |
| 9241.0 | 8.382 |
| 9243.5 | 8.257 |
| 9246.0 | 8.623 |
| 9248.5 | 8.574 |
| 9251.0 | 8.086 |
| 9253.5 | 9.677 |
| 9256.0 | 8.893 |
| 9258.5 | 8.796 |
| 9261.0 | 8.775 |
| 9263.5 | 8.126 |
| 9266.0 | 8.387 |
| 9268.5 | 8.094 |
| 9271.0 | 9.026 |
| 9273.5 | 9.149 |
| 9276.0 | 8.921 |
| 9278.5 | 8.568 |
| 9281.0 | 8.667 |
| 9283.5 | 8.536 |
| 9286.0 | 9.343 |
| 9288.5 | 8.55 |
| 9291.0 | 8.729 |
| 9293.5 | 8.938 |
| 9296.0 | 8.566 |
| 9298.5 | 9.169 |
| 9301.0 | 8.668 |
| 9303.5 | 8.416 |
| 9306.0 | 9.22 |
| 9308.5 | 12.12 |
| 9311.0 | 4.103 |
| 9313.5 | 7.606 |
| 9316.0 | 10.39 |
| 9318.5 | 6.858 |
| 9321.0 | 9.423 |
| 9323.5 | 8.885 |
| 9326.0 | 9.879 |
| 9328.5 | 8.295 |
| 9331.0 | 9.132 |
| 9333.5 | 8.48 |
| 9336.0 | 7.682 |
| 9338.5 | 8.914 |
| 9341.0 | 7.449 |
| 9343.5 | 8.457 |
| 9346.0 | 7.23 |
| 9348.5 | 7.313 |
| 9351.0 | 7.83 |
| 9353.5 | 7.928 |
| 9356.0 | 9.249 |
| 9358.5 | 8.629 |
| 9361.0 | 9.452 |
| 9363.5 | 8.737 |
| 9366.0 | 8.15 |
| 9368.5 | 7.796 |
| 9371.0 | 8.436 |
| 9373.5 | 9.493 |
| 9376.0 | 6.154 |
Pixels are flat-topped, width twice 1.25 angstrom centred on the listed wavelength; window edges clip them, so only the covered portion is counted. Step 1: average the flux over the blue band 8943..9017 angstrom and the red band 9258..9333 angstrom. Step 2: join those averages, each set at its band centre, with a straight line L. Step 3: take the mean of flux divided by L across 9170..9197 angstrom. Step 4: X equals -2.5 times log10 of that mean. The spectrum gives 0.07 mag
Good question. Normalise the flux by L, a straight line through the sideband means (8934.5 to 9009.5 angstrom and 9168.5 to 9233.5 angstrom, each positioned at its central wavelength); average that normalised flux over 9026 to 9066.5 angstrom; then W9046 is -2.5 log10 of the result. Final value 0.03 mag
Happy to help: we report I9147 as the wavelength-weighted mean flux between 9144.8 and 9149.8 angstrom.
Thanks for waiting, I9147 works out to 9.52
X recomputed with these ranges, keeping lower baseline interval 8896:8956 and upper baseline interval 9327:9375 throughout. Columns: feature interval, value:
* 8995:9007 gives 0.05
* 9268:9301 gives -0.04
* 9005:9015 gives 0.07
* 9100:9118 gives 0.04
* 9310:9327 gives 0.03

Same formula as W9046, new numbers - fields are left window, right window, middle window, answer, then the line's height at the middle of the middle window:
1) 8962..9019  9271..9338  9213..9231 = 0.080 mag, 8.9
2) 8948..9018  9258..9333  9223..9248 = 0.042 mag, 8.82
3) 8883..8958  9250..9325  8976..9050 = 0.039 mag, 9.11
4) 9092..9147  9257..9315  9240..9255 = 0.004 mag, 8.64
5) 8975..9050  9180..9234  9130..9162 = -0.063 mag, 8.51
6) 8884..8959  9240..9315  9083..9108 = 0.046 mag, 8.96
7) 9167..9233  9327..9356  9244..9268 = -0.040 mag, 8.32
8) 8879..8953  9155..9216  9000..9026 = 0.049 mag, 9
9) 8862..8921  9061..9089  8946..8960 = 0.026 mag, 9.08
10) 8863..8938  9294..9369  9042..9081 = 0.016 mag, 8.93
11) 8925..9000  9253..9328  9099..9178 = 0.036 mag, 9.07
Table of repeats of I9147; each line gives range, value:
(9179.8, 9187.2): 8.15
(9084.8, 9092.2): 8.78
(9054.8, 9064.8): 8.7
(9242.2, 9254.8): 8.64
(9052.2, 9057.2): 8.55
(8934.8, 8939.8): 10.4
